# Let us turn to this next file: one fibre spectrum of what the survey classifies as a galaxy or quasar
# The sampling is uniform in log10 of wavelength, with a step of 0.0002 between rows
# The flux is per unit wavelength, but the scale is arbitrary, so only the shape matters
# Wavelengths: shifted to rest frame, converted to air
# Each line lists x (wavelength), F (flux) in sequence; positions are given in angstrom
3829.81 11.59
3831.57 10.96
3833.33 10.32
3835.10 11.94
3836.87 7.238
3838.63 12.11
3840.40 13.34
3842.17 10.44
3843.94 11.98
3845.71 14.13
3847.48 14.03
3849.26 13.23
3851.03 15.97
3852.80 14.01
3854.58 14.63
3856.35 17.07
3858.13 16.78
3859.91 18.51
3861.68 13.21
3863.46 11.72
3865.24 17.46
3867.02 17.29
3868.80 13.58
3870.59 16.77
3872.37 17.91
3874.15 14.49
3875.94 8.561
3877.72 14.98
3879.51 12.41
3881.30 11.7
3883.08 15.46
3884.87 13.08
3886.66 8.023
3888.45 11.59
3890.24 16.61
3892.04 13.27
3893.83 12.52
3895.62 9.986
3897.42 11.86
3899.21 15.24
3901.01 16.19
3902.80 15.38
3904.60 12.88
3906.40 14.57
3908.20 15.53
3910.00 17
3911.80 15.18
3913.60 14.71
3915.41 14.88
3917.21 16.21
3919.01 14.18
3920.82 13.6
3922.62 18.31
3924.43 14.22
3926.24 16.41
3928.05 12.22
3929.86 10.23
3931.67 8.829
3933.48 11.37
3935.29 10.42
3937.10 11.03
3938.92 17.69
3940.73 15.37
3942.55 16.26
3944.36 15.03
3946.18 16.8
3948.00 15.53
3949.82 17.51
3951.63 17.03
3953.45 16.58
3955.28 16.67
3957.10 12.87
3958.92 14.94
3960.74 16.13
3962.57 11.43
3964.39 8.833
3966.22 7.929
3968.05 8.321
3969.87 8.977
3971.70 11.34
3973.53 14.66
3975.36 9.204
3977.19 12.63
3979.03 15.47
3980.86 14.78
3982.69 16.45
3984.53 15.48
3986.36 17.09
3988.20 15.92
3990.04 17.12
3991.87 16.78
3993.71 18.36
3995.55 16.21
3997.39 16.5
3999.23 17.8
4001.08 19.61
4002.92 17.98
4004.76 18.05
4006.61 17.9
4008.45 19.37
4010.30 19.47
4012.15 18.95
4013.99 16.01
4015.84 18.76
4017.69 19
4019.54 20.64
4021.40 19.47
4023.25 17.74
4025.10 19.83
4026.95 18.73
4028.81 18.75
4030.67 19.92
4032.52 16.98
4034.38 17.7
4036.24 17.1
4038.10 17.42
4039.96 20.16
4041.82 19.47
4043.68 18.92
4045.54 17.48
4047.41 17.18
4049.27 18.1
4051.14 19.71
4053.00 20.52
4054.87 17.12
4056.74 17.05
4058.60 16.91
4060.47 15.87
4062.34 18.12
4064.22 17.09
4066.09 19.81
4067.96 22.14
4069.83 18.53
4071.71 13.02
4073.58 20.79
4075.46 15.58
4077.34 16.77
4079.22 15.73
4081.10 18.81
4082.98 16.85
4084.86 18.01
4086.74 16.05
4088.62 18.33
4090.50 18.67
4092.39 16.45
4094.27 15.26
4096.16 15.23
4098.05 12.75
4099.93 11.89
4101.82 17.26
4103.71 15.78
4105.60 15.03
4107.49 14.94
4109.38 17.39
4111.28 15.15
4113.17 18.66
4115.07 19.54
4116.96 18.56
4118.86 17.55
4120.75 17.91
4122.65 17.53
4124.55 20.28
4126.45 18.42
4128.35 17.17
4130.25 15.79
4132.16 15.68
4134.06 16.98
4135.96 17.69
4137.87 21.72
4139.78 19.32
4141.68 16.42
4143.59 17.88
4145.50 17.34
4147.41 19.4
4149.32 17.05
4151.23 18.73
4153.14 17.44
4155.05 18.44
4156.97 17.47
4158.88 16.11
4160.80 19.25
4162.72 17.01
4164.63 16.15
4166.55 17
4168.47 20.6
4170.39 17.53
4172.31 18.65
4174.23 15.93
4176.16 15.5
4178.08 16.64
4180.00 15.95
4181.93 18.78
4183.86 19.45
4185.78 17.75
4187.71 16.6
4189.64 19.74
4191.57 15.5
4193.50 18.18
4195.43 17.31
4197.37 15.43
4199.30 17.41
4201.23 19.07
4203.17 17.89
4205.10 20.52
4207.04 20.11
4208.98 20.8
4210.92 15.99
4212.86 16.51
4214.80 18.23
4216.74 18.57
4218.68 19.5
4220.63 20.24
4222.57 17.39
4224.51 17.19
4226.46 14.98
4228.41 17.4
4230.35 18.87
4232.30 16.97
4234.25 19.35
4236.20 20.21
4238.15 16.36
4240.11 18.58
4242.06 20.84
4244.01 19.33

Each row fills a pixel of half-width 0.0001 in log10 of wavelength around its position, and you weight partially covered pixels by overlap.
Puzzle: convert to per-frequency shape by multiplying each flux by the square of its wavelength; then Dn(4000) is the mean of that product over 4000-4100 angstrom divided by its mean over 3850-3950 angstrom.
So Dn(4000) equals 1.3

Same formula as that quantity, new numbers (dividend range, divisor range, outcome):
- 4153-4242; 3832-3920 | 1.51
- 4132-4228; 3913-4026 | 1.29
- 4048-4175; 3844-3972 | 1.38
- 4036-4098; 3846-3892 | 1.36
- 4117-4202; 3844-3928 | 1.41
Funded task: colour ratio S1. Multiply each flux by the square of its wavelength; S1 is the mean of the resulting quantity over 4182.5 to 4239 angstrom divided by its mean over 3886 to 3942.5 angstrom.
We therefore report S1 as 1.5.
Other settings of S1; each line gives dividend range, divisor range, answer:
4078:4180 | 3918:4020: 1.23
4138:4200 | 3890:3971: 1.43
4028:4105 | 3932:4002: 1.26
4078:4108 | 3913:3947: 1.24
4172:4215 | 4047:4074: 1.04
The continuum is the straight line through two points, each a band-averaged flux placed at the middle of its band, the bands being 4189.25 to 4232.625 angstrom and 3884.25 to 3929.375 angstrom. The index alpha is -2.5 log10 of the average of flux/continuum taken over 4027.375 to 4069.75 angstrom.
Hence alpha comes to -0.15 mag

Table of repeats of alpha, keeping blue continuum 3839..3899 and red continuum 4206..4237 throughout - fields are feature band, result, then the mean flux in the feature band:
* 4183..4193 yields 0.00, 17.8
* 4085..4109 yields 0.06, 15.8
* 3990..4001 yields -0.13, 17.3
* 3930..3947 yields 0.10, 13.5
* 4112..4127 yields -0.09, 18.5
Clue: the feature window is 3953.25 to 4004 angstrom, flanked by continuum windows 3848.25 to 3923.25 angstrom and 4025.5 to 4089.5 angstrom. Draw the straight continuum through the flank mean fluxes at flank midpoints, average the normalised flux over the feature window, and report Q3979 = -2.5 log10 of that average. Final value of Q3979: 0.13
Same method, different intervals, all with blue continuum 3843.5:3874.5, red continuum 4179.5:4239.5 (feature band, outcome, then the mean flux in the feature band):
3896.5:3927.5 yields 0.042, 15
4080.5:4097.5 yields 0.008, 16.9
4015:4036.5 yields -0.136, 18.8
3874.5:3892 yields 0.220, 12.6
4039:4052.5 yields -0.127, 18.8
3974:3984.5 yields 0.166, 13.9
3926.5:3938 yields 0.392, 11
